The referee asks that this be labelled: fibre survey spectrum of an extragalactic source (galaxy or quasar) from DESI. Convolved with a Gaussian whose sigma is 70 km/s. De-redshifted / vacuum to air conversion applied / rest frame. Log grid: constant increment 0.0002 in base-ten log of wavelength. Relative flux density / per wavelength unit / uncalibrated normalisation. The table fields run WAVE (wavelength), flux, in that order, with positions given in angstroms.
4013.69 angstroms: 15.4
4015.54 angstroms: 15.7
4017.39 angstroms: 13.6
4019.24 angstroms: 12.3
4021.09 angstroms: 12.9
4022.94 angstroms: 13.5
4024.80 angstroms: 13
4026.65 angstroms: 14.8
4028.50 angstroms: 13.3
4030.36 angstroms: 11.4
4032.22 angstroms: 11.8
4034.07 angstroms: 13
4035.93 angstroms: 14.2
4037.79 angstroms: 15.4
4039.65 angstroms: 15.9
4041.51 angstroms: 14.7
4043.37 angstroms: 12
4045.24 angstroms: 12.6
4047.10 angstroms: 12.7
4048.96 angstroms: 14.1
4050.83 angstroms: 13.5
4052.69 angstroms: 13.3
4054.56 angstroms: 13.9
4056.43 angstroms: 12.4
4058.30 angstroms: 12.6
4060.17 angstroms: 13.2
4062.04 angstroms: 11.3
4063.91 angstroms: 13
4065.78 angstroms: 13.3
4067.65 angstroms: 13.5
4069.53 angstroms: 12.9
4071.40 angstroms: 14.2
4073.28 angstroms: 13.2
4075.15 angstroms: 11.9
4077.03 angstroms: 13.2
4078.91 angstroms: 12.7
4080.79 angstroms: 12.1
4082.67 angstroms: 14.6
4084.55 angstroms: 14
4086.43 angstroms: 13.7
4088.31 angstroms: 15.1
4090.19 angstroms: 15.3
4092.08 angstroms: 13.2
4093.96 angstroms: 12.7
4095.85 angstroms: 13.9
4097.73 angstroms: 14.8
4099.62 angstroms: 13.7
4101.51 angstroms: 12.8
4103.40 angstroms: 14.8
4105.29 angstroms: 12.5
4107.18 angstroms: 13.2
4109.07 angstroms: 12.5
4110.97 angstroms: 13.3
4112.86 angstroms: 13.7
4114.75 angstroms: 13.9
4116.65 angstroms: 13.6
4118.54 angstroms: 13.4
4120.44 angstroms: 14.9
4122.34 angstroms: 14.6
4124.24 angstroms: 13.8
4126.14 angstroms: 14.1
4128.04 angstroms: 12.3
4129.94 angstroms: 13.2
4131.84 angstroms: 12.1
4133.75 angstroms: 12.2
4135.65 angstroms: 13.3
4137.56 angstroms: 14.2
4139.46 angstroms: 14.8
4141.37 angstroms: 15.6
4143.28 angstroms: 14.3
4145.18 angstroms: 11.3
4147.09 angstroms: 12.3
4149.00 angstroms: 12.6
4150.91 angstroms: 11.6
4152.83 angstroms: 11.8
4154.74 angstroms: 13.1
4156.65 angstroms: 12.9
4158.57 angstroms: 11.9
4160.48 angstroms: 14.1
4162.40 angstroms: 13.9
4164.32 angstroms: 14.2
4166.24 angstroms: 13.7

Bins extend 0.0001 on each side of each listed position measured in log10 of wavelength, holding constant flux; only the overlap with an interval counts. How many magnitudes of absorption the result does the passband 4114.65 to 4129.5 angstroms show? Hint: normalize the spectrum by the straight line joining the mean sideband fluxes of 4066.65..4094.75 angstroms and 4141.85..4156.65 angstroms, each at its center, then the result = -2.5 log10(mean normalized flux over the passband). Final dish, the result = -0.07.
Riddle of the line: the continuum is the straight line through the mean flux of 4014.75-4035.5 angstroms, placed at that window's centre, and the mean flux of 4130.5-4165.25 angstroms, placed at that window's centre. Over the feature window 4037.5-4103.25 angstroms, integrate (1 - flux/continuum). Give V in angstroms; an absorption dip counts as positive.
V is -1.4 angstroms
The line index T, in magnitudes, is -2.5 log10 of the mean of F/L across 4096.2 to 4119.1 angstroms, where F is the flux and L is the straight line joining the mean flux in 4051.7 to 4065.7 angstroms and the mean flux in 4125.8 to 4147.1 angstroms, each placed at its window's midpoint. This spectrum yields -0.031 mag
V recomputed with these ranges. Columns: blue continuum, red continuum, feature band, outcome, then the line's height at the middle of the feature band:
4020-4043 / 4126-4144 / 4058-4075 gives 0.8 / 13.6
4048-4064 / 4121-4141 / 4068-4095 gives -0.6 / 13.2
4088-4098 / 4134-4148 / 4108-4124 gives 0.1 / 13.9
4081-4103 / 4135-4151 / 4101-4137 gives 0.7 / 13.7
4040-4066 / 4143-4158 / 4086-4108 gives -1.8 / 12.8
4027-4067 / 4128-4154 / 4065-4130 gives -2.3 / 13.1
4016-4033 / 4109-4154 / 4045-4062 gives 0.1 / 13.1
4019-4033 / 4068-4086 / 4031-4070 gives -0.7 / 13.1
